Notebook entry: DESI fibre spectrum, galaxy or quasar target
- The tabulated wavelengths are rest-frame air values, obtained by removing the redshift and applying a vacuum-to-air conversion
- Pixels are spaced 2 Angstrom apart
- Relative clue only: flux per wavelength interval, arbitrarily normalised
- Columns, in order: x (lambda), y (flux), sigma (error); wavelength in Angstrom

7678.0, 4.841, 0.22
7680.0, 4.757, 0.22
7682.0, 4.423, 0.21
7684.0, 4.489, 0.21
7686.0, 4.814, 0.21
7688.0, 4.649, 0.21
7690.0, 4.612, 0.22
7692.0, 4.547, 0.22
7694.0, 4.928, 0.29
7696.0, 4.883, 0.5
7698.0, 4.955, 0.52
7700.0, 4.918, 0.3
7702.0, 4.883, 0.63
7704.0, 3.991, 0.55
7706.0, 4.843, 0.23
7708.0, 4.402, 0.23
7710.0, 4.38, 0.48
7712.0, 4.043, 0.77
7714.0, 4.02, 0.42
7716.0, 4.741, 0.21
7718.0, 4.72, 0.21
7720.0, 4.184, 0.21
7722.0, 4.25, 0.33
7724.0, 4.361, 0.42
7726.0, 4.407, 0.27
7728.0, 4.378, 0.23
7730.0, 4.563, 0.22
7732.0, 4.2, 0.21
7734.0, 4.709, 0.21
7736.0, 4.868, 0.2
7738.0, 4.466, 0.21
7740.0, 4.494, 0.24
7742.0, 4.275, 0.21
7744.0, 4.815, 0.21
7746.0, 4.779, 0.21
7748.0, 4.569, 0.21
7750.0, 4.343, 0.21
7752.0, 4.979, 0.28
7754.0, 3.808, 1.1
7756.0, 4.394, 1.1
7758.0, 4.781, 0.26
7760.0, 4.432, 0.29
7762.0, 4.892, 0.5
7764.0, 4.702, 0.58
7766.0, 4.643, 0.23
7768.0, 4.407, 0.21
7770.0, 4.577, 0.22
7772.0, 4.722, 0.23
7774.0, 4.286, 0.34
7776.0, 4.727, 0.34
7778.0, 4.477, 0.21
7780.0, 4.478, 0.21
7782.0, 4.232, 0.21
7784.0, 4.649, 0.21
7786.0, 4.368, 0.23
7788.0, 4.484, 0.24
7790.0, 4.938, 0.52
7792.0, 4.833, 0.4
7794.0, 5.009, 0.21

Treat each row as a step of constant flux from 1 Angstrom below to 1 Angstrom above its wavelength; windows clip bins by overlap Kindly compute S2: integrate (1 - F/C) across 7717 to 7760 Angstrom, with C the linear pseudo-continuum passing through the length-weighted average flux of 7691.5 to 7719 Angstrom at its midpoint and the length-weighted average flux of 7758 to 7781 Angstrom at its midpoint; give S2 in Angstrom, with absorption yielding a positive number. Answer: 0.9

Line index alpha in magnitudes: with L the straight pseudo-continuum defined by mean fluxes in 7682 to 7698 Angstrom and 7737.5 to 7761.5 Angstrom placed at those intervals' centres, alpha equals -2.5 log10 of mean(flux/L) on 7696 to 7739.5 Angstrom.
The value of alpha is 0.03 mag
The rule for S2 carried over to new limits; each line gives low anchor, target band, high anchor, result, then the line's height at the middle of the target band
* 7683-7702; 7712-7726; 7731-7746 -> 0.87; 4.65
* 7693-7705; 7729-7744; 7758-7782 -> 0.41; 4.66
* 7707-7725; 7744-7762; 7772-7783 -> -0.54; 4.42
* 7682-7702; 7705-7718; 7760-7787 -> 0.74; 4.7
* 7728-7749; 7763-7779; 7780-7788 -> -0.35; 4.47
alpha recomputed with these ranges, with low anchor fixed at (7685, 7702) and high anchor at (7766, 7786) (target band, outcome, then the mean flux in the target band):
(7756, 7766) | -0.03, 4.67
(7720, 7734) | 0.07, 4.37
